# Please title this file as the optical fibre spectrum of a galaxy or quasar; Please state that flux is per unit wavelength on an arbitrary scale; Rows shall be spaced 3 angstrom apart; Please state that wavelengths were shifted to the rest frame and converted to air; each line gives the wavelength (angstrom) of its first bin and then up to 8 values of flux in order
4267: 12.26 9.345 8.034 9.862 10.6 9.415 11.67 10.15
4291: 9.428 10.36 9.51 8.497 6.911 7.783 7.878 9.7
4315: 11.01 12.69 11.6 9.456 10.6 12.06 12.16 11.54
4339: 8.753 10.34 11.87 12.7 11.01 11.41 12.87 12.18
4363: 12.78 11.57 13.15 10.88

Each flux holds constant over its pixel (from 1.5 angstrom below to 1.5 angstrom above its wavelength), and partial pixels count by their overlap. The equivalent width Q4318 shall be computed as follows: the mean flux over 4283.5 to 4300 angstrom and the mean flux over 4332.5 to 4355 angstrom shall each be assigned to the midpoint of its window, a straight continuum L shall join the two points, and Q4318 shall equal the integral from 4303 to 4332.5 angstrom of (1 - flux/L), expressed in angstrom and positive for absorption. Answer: 1.2 angstrom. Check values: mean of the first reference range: 10.1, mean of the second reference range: 11.2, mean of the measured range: 10.2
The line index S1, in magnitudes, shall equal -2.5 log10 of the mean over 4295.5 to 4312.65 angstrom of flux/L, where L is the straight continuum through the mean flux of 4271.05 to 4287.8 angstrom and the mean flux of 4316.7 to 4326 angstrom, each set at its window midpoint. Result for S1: 0.270 mag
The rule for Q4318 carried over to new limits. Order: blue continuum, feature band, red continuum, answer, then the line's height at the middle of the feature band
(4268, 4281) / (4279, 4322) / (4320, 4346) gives 1.65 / 10.2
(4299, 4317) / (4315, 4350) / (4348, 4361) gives -2.87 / 10.4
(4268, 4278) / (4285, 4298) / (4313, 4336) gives -0.07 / 10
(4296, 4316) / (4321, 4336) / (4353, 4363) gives -1.35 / 10.2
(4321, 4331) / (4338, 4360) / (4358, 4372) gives 0.51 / 11.7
